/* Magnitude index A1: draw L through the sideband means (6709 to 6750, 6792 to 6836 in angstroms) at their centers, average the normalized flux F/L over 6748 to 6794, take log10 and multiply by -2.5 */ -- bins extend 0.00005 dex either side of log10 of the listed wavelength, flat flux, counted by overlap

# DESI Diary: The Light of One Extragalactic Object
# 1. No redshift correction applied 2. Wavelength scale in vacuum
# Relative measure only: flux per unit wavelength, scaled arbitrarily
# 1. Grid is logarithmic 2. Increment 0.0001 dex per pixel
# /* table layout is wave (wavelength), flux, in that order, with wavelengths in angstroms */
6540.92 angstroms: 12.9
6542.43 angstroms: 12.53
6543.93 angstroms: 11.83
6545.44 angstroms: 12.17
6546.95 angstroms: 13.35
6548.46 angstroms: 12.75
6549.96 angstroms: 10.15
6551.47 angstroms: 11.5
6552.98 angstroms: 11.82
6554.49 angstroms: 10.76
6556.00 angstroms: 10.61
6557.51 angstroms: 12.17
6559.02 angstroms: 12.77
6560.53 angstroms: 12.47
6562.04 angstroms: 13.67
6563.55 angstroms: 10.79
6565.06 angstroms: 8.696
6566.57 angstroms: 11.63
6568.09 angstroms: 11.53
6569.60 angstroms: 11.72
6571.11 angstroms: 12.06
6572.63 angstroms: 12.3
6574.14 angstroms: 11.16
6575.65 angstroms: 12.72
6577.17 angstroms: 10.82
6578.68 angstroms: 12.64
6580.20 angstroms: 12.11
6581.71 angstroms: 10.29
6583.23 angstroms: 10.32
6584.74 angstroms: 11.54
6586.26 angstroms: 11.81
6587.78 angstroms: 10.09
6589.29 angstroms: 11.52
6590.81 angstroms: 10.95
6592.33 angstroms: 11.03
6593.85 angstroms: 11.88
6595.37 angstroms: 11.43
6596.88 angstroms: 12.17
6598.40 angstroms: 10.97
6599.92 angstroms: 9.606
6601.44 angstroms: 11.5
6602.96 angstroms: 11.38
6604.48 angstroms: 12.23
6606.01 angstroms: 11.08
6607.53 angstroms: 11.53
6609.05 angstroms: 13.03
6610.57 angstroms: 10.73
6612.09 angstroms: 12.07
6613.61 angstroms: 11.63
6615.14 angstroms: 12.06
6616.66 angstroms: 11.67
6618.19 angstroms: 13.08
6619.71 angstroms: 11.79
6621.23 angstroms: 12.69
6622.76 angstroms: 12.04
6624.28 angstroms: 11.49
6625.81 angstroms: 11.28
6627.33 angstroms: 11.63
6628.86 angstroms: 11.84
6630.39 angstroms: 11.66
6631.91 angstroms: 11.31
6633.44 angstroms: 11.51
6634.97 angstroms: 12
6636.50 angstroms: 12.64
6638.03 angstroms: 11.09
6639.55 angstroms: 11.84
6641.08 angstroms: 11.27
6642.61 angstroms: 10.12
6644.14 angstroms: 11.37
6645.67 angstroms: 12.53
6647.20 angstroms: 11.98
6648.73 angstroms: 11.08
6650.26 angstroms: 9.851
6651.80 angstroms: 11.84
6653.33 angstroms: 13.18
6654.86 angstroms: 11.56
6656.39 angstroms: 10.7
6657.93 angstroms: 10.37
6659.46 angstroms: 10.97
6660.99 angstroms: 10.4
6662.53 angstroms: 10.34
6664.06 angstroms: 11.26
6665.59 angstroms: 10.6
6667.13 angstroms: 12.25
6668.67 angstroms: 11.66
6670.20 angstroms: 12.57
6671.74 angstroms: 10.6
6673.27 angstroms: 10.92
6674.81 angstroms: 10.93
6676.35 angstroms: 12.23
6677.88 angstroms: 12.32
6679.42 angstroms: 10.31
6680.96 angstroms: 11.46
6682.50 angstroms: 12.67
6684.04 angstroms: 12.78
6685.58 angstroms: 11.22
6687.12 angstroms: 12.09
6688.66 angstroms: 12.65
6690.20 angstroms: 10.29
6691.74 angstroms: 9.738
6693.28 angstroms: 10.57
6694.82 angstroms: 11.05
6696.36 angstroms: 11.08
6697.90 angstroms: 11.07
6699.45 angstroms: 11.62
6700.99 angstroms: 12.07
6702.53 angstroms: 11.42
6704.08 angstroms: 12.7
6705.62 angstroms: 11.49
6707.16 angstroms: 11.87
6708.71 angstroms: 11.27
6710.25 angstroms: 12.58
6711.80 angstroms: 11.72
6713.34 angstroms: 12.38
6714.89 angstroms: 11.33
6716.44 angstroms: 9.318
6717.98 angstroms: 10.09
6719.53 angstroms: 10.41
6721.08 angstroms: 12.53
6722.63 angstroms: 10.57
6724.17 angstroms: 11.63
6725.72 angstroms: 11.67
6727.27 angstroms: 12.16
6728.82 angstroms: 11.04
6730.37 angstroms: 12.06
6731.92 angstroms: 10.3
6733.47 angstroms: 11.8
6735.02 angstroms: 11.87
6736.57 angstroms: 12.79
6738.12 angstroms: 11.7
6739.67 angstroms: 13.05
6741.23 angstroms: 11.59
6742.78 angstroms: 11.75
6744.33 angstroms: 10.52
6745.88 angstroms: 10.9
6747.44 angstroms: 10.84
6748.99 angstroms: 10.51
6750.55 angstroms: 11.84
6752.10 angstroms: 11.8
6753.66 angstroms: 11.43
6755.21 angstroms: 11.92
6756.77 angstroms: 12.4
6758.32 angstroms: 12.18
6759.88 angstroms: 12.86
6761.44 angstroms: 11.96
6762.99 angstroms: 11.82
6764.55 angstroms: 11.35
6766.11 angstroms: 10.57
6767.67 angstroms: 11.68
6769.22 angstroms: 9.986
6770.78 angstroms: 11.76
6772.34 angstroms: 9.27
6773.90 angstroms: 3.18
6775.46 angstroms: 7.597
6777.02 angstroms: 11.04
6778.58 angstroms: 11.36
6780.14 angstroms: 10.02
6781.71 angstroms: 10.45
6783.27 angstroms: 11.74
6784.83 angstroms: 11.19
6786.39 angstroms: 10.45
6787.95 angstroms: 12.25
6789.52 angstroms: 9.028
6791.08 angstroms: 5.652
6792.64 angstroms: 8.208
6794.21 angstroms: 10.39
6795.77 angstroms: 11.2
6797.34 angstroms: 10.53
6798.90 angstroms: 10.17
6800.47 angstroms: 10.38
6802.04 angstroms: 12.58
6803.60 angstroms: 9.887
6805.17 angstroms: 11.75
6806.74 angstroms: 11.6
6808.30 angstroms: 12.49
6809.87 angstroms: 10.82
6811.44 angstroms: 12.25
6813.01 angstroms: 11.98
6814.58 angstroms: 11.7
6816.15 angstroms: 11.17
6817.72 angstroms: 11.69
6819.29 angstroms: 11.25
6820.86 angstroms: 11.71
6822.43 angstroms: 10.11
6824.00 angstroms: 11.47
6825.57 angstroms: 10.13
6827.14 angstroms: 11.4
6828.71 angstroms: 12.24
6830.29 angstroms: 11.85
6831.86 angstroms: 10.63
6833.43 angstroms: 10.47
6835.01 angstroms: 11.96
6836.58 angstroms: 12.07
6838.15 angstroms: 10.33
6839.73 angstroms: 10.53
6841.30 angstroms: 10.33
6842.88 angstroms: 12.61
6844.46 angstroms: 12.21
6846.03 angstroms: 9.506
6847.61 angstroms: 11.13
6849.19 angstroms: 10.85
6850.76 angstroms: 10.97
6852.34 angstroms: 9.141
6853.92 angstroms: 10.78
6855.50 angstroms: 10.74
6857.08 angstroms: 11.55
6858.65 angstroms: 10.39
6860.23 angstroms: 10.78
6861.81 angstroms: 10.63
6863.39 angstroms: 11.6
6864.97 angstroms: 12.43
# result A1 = 0.08 mag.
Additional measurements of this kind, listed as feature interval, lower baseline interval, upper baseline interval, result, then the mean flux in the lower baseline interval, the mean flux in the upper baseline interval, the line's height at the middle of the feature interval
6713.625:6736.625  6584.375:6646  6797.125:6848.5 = 0.01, 11.6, 11.2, 11.4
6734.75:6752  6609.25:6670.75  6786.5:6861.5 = -0.04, 11.6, 10.9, 11.2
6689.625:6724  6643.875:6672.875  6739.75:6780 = -0.01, 11.3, 10.9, 11.1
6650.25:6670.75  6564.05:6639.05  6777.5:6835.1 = 0.01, 11.5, 10.9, 11.4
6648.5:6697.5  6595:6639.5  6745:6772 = 0.03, 11.7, 11.5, 11.6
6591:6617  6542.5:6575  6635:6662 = 0.00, 11.7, 11.3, 11.5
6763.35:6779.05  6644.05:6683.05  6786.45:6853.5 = 0.13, 11.4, 10.9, 11.1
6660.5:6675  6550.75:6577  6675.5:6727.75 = 0.03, 11.6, 11.5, 11.5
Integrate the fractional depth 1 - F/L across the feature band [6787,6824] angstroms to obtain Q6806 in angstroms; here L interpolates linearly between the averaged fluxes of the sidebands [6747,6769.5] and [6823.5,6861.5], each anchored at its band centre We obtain 1.4 angstroms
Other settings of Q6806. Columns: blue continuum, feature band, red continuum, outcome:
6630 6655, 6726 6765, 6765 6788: -4.64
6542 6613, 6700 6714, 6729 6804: -1.10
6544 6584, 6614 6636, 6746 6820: -0.86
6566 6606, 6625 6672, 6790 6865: -0.43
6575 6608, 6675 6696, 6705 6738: -0.05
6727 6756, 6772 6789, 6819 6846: 2.29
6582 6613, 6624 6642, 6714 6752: -0.45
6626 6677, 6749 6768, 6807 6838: -0.59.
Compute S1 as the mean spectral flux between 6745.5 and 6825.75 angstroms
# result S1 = 10.8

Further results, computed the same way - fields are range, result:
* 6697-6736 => 11.5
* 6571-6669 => 11.5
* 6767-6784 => 9.81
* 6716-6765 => 11.5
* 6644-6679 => 11.4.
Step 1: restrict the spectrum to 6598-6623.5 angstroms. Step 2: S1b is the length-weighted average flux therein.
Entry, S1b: 11.7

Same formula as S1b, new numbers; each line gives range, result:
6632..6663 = 11.3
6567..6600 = 11.4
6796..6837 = 11.3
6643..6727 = 11.4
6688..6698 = 10.9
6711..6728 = 11.3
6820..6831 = 11.3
